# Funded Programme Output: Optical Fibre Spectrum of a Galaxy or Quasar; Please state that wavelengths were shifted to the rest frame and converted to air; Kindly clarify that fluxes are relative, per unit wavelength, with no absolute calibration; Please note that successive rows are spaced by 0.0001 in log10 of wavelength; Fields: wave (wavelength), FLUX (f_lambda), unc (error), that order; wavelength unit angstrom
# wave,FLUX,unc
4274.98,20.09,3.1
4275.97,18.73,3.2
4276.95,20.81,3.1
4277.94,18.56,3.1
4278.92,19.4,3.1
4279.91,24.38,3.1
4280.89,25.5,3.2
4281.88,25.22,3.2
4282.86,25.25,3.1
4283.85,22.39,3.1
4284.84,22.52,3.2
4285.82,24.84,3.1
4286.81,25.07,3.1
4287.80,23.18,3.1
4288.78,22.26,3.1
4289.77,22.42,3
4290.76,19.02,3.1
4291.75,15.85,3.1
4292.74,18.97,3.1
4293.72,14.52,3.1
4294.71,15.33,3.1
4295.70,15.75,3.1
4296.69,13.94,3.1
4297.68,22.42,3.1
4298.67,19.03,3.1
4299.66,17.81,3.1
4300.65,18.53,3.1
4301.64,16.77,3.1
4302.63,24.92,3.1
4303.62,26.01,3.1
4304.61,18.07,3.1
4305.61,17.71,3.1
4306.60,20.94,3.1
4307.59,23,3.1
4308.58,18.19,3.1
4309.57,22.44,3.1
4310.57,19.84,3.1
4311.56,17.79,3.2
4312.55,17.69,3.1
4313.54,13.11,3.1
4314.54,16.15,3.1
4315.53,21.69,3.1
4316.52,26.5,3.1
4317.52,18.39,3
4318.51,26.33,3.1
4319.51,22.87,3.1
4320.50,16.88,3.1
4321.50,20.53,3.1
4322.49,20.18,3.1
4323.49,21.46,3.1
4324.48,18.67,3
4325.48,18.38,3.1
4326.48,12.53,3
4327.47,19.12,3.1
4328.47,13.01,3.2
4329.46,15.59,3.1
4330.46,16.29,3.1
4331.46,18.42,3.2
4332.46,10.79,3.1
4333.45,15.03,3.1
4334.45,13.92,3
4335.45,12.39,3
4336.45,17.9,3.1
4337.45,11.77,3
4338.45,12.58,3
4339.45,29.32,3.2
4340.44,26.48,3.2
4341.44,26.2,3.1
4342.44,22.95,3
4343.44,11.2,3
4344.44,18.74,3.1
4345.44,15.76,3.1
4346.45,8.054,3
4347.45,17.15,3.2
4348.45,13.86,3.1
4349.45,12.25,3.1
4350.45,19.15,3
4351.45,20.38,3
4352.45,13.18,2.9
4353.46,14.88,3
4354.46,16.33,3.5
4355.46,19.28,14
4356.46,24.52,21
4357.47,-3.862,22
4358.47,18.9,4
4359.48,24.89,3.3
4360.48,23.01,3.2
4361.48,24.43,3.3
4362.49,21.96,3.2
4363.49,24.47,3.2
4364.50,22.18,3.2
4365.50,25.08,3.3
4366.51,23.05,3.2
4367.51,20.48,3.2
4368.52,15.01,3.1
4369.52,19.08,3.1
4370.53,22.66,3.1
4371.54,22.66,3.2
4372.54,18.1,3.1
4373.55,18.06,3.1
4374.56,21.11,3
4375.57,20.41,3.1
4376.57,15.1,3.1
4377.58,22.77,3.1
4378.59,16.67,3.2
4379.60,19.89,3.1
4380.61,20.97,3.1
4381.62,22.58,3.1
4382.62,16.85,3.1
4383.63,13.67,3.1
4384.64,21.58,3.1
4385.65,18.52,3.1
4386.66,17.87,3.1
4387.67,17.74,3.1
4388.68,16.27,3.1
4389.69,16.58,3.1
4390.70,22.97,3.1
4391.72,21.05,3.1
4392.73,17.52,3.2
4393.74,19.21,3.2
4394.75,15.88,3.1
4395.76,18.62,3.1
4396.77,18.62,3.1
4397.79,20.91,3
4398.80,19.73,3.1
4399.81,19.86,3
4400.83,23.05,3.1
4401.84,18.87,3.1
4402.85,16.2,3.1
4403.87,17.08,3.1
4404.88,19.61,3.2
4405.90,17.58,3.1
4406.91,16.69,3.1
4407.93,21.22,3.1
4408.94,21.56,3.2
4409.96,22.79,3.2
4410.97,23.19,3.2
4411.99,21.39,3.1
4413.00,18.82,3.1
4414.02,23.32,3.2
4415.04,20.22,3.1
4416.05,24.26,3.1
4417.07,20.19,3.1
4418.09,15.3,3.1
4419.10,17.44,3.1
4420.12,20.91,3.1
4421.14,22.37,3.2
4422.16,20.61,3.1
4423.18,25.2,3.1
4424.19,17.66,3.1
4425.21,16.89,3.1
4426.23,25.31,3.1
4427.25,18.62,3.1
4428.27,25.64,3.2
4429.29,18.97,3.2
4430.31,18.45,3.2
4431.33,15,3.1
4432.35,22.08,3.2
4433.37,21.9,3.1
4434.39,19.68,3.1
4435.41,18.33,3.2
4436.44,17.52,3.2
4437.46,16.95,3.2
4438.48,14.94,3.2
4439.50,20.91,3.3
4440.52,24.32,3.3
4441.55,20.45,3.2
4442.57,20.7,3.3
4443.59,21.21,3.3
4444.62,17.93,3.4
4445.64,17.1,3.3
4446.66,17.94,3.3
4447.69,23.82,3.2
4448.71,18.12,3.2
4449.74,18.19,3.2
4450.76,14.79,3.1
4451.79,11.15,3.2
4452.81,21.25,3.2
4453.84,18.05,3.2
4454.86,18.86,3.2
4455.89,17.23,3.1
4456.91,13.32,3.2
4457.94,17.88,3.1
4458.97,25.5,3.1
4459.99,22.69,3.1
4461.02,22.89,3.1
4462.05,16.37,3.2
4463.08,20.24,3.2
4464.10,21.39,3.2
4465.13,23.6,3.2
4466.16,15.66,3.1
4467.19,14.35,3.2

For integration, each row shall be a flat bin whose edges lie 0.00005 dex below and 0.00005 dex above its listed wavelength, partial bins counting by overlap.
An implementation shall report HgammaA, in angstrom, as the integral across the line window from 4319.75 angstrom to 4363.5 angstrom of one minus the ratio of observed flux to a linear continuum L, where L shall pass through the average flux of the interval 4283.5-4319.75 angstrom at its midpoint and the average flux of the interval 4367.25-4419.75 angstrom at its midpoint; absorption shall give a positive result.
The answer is 5.1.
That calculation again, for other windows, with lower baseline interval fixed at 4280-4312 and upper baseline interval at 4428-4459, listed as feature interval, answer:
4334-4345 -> 0.8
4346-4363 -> 2.4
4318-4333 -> 1.6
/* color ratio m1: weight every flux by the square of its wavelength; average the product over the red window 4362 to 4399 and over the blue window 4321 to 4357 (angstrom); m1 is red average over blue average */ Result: 1.17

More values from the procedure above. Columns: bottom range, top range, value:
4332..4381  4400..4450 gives 1.12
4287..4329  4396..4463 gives 1.08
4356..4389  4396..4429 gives 1.06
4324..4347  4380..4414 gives 1.19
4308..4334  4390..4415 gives 1.12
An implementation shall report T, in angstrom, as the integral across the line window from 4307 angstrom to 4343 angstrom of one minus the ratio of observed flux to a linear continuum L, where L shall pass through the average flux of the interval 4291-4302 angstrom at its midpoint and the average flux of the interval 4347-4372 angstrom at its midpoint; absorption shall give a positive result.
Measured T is -1.4 angstrom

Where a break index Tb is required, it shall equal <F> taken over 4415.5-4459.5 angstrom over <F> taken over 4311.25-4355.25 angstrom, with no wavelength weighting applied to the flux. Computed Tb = 1.10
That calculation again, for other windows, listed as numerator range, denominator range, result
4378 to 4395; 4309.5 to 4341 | 1.02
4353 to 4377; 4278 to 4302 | 0.96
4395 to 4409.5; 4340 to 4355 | 1.13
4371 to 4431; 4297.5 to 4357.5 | 1.08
